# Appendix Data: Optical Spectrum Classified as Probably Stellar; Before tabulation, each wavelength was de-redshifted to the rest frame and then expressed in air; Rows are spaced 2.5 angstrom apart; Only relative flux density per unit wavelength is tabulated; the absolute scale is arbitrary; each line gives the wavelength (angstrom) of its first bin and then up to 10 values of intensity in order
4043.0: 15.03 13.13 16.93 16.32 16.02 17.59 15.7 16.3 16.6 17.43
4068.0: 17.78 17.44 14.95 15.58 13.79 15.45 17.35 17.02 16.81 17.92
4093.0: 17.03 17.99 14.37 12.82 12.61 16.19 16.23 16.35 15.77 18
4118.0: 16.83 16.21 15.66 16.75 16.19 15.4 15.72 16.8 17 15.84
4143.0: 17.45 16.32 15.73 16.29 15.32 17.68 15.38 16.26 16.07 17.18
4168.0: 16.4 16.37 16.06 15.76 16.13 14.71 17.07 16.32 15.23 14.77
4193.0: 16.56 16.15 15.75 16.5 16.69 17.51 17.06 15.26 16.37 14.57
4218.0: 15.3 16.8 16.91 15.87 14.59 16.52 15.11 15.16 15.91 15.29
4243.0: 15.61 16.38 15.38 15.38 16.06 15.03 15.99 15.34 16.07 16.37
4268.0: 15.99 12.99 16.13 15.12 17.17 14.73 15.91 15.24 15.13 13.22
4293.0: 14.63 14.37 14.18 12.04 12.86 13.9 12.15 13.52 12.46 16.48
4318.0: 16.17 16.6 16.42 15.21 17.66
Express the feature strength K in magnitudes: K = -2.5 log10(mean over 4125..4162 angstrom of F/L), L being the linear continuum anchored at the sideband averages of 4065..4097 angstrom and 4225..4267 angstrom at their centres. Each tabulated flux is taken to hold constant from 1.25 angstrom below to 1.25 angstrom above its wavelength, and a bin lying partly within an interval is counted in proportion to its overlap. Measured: 0.00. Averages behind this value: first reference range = 16.6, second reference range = 15.6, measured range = 16.3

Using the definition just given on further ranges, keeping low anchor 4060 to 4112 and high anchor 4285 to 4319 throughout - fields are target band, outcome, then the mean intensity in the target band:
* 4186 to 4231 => -0.079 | 16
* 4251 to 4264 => -0.091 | 15.7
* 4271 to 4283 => -0.102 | 15.6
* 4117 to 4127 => -0.041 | 16.3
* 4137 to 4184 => -0.061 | 16.3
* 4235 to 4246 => -0.077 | 15.7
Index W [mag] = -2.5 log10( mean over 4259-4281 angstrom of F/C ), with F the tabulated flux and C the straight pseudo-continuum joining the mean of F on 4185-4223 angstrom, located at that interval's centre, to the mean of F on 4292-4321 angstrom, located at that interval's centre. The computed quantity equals -0.058 mag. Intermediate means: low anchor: 16.1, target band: 15.6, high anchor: 14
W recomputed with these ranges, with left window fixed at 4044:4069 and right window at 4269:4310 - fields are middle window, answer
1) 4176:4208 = -0.07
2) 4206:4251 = -0.06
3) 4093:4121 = 0.01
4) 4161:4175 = -0.07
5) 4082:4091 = -0.07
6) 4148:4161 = -0.04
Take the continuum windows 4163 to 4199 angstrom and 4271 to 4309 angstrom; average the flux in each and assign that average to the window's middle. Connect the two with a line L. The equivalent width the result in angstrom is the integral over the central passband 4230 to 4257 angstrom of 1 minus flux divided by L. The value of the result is -0.9 angstrom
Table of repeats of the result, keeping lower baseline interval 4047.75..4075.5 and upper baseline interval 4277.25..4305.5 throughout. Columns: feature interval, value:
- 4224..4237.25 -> -0.44 angstrom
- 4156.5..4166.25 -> -0.35 angstrom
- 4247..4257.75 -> -0.53 angstrom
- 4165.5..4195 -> -1.01 angstrom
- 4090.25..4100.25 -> -0.03 angstrom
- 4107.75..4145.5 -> -1.05 angstrom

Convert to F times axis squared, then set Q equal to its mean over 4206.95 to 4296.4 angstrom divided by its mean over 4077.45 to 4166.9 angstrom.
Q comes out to 1.0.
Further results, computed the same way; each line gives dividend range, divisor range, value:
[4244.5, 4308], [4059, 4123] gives 1.01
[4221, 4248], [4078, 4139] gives 1.04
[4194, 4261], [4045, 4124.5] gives 1.05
